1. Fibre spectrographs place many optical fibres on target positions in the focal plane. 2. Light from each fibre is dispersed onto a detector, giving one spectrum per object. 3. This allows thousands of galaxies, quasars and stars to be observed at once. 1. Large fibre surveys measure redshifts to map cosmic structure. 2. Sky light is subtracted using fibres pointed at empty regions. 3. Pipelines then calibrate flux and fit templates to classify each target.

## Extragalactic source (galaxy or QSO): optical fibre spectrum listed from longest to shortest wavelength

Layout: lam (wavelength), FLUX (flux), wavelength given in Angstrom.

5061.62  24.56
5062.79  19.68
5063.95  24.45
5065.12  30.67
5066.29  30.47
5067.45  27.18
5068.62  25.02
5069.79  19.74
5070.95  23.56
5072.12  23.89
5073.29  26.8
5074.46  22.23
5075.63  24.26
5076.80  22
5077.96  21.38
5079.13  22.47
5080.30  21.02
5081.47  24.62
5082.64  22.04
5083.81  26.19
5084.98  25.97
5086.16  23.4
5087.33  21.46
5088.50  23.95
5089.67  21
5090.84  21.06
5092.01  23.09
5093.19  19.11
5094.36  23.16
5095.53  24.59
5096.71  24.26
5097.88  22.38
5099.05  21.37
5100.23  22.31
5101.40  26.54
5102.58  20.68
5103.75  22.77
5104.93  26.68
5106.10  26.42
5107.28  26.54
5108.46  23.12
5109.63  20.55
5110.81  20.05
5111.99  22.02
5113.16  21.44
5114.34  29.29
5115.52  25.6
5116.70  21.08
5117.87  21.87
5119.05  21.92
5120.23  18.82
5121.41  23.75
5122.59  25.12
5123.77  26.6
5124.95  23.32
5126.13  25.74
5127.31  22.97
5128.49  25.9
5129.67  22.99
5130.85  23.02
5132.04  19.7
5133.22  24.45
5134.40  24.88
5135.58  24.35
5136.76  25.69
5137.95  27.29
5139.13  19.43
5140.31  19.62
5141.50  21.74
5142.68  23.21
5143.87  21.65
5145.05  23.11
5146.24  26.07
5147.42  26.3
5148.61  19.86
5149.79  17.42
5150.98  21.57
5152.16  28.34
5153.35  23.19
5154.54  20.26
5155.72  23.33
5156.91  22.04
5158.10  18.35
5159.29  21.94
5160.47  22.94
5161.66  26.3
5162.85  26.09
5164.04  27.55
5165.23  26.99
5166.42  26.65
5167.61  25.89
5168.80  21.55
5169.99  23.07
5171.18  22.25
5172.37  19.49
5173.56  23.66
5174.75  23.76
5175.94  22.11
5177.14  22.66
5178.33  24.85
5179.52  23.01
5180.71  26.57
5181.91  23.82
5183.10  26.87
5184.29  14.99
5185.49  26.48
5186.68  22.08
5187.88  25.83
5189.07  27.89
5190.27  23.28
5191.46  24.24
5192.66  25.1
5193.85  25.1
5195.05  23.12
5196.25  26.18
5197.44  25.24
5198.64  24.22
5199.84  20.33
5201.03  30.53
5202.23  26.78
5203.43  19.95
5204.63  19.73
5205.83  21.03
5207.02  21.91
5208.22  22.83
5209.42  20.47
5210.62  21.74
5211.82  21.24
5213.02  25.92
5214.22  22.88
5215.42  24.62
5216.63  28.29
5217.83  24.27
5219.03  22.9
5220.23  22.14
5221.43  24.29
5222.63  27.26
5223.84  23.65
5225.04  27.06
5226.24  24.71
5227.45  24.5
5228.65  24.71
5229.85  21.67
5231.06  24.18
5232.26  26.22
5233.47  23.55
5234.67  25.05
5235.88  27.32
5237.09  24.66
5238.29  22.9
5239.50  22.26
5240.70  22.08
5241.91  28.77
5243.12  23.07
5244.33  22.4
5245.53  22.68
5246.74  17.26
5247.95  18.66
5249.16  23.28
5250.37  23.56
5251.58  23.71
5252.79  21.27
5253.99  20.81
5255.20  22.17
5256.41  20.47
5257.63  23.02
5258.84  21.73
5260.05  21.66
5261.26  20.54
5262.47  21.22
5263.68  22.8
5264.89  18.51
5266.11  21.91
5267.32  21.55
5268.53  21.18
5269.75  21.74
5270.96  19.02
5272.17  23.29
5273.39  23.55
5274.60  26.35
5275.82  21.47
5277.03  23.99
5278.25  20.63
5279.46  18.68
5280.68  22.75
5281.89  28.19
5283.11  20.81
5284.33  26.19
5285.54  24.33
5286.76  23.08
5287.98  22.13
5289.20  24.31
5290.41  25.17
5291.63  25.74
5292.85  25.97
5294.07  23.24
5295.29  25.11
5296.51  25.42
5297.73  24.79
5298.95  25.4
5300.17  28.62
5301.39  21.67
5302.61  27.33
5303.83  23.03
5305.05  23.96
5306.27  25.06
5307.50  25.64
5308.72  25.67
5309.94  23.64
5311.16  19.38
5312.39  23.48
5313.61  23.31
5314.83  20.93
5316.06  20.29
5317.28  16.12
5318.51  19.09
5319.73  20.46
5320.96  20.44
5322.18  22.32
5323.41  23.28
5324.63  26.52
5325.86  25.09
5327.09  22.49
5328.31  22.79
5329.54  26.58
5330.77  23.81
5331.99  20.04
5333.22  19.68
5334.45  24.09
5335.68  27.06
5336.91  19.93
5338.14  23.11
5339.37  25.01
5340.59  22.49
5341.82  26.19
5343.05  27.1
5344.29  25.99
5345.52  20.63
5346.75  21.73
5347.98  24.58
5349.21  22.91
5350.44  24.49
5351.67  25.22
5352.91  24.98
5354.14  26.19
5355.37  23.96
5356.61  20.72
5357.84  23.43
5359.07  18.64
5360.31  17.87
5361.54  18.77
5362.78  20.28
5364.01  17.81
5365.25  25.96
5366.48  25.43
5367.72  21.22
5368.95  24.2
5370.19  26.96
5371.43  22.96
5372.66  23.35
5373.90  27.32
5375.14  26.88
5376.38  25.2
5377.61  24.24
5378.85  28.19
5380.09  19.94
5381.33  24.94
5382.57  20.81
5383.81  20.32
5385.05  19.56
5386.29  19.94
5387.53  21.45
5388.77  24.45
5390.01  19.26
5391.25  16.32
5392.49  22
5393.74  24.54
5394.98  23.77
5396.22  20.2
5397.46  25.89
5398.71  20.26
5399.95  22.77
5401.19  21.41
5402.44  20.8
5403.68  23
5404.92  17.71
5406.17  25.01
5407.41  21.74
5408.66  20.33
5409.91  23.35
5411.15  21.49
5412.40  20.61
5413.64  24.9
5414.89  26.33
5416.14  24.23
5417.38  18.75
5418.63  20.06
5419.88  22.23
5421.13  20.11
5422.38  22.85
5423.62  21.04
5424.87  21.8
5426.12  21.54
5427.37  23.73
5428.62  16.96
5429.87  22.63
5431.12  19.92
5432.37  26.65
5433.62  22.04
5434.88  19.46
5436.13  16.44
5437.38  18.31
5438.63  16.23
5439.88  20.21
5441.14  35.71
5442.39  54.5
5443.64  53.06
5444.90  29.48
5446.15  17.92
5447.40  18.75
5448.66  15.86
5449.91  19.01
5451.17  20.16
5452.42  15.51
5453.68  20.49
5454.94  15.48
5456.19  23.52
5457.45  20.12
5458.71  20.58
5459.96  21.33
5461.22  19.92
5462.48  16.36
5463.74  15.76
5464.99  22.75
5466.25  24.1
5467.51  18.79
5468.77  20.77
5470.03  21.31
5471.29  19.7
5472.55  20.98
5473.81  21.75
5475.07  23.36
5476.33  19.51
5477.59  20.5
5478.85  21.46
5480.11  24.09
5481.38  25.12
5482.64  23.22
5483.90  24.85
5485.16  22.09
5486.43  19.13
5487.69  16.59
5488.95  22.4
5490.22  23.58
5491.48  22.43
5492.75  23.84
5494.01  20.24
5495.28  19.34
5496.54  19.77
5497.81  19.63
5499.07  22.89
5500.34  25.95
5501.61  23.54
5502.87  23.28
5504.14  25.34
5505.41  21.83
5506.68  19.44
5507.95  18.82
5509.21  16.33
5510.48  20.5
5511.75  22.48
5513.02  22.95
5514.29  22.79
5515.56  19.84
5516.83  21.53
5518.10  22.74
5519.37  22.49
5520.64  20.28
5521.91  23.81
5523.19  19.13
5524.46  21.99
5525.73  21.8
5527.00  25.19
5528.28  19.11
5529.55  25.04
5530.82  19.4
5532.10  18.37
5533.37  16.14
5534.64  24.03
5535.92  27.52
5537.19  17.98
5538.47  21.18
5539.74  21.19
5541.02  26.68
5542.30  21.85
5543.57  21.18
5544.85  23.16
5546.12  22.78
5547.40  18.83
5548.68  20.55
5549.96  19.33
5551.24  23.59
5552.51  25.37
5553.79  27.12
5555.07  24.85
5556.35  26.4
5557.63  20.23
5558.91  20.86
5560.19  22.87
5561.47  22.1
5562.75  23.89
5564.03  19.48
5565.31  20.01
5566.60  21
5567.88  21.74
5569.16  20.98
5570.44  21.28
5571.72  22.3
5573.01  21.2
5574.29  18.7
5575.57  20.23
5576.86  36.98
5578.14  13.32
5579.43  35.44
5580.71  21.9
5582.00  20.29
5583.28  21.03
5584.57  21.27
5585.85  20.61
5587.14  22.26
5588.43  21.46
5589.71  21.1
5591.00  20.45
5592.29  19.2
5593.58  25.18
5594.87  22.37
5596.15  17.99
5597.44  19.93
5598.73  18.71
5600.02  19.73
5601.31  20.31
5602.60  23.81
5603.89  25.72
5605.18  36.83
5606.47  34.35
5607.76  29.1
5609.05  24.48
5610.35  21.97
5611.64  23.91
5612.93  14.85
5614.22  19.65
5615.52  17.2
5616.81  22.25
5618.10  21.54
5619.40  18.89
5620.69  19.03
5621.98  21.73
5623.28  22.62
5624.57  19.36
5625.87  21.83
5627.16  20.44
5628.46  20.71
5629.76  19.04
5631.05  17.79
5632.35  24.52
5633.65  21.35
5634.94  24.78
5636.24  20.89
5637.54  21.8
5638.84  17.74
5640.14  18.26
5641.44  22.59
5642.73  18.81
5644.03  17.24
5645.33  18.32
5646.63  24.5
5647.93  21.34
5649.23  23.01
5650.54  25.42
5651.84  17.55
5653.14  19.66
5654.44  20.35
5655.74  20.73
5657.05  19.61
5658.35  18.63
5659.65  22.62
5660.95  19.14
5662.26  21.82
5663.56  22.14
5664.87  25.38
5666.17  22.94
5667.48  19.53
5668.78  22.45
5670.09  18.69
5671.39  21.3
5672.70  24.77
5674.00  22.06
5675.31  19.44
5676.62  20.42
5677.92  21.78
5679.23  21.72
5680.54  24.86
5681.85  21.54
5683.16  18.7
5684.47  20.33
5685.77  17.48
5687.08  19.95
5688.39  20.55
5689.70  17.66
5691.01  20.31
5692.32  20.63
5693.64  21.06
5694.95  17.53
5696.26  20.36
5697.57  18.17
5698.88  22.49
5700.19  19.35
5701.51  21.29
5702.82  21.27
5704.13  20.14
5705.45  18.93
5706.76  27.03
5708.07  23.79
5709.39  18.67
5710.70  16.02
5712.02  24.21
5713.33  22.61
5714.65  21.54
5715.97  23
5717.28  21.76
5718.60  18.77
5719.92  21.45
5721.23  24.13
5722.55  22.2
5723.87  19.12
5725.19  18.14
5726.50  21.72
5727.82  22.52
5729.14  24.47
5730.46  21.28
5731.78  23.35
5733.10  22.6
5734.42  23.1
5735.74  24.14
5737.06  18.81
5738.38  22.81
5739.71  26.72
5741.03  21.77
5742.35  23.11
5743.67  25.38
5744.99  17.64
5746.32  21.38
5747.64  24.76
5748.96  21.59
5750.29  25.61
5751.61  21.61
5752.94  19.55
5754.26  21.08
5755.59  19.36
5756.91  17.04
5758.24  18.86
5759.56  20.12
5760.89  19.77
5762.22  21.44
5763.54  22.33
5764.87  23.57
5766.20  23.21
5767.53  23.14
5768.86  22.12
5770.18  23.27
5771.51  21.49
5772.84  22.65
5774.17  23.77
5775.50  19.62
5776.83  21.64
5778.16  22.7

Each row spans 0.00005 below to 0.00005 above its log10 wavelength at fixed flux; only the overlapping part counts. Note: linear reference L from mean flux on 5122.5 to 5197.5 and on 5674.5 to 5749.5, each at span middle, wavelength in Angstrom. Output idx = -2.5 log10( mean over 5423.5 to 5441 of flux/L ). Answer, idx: 0.08 mag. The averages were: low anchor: 23.7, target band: 20.9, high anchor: 21.3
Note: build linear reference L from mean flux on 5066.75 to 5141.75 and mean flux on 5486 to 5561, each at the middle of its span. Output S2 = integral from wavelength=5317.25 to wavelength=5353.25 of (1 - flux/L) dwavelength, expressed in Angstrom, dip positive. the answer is -1.2 Angstrom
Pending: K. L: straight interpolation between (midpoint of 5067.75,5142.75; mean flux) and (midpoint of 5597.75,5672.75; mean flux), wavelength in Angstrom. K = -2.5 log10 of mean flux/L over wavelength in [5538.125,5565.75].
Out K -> -0.03 mag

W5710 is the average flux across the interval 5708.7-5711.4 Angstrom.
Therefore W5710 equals 17.5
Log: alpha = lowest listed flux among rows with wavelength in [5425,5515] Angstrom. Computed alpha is 15.48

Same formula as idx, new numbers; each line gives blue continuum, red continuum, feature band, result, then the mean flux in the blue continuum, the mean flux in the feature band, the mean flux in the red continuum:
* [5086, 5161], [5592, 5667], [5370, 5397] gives -0.03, 23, 22.8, 21.6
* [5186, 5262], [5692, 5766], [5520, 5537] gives 0.03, 23.5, 21.6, 21.5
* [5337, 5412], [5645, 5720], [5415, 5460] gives -0.02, 22.7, 22.7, 21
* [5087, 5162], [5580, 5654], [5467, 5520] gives 0.02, 23.1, 21.6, 21.6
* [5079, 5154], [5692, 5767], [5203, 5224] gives -0.01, 23.2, 23.1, 21.5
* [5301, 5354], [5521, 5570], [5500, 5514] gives 0.02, 23.2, 21.8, 22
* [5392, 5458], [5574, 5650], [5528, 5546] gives 0.02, 22.7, 21.7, 21.9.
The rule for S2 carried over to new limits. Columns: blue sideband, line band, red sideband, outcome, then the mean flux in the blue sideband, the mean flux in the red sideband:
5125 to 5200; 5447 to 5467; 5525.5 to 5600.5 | 2.7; 23.6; 21.9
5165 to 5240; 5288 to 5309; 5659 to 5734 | -1.4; 23.9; 21.2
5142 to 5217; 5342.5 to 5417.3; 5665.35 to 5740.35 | -0.1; 23.6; 21.3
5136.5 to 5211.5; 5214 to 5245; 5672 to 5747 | -1.7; 23.4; 21.3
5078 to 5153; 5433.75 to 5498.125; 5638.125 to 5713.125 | -1.2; 23.2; 20.8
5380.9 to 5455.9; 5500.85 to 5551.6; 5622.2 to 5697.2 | 0.2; 22.4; 20.8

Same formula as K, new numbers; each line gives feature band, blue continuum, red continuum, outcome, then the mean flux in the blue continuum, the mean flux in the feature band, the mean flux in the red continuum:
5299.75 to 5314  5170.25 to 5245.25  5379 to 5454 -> -0.04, 23.9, 24.2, 22.5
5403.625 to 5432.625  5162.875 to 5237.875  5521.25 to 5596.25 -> 0.05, 24.1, 21.9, 22.1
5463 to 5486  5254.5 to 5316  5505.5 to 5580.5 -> 0.03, 23.2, 21.6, 22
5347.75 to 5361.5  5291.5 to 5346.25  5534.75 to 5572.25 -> 0.02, 23.5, 22.8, 22.3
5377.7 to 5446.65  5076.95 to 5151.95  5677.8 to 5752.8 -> -0.04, 23.1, 23.1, 21.4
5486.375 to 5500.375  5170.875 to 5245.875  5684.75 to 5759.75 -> 0.06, 23.9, 21.2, 21.2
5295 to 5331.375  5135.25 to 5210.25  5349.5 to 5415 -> -0.02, 23.5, 23.4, 22.6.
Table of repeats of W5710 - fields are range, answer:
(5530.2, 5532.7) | 18.8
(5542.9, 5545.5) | 22.3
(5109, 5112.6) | 20.9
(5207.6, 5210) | 21.6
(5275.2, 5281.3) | 21.5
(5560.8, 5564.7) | 21.8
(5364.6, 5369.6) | 24.2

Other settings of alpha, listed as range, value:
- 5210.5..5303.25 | 17.26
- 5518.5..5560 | 16.14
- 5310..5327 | 16.12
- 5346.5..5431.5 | 16.32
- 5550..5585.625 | 13.32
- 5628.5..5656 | 17.24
